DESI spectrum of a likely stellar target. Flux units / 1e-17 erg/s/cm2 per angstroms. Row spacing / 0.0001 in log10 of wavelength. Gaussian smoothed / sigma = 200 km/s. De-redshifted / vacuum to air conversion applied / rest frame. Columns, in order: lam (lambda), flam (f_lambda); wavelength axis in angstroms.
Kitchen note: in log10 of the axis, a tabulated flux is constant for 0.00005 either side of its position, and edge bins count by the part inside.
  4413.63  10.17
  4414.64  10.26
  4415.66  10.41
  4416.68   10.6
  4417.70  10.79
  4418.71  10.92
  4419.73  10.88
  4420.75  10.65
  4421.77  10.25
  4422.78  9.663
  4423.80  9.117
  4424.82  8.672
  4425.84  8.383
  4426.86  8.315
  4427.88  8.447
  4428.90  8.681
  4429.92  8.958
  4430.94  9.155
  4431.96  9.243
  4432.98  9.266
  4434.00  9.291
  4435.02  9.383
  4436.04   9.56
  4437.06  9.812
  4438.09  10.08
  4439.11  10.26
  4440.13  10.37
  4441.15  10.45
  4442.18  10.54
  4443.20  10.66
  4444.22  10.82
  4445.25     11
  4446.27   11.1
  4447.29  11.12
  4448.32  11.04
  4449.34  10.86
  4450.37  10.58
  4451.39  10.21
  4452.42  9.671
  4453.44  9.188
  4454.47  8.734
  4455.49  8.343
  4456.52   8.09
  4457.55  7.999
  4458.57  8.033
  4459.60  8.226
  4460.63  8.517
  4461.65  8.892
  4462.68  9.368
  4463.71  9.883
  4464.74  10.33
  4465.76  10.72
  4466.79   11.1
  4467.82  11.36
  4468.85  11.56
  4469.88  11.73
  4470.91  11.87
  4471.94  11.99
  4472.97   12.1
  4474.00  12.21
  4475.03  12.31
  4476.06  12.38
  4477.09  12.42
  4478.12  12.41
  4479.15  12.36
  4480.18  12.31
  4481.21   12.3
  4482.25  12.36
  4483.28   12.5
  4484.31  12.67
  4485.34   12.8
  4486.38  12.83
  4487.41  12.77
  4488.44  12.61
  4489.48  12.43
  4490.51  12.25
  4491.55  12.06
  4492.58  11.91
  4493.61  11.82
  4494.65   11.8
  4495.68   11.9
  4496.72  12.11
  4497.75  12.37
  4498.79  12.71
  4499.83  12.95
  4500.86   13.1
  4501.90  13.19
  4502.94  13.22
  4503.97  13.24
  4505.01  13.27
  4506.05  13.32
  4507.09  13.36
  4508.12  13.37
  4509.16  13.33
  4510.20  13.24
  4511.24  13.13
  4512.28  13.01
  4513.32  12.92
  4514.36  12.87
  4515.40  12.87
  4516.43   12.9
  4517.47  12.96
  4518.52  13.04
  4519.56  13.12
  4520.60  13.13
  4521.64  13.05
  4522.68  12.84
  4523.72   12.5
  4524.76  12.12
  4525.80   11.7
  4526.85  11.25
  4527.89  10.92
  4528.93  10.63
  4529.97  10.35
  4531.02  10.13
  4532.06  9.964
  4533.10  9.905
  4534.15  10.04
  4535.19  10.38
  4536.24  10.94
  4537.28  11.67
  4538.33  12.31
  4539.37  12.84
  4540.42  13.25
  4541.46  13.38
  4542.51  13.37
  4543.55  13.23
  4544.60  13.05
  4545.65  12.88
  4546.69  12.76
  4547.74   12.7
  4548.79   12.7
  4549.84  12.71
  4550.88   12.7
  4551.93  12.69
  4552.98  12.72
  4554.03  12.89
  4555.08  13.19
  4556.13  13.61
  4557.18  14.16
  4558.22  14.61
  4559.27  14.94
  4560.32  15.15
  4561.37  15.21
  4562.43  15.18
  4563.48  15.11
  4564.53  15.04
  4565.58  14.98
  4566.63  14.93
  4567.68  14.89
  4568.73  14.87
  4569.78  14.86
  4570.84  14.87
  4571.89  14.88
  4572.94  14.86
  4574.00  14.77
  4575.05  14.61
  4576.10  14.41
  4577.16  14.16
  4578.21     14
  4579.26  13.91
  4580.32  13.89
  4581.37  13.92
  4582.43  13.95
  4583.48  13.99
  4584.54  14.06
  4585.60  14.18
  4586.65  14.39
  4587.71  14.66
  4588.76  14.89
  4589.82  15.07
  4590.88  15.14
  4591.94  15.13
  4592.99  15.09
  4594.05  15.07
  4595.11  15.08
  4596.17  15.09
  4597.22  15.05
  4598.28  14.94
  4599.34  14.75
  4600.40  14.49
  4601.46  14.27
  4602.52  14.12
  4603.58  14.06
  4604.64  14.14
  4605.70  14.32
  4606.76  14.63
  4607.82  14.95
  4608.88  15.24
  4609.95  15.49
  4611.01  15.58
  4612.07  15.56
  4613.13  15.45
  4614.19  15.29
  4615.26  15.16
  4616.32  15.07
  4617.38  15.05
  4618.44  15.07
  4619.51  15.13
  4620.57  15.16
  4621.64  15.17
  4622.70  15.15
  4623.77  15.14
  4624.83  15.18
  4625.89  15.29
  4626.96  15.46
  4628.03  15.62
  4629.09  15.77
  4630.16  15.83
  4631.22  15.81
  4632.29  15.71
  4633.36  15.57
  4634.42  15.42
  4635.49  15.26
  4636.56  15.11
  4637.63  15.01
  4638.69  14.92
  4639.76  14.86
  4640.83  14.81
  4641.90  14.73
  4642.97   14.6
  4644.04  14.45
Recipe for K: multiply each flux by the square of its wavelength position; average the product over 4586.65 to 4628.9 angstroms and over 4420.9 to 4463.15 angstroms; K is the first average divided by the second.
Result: 1.7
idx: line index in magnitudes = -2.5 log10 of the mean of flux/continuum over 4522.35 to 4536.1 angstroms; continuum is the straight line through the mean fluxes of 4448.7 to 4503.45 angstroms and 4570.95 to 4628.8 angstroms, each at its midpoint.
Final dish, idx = 0.17 mag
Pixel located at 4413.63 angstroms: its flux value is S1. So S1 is 10.17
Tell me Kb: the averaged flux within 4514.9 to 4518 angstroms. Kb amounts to 12.9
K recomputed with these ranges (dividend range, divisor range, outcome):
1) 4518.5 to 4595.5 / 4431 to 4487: 1.32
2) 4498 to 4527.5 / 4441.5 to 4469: 1.34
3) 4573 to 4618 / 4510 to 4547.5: 1.24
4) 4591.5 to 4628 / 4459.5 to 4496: 1.36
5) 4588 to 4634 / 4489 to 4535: 1.28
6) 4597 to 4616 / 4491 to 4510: 1.22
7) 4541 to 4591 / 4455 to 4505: 1.26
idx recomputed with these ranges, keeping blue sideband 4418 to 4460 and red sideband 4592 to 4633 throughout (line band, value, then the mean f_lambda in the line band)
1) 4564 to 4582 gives -0.06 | 14.6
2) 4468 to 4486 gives -0.13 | 12.2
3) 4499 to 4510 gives -0.13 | 13.2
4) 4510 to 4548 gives 0.02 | 12.2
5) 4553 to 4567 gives -0.08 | 14.5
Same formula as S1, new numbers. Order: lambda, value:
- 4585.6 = 14.18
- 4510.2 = 13.24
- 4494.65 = 11.8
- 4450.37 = 10.58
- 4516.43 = 12.9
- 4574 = 14.77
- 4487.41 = 12.77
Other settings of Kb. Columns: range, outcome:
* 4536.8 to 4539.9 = 12.3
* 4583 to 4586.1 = 14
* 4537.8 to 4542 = 12.9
